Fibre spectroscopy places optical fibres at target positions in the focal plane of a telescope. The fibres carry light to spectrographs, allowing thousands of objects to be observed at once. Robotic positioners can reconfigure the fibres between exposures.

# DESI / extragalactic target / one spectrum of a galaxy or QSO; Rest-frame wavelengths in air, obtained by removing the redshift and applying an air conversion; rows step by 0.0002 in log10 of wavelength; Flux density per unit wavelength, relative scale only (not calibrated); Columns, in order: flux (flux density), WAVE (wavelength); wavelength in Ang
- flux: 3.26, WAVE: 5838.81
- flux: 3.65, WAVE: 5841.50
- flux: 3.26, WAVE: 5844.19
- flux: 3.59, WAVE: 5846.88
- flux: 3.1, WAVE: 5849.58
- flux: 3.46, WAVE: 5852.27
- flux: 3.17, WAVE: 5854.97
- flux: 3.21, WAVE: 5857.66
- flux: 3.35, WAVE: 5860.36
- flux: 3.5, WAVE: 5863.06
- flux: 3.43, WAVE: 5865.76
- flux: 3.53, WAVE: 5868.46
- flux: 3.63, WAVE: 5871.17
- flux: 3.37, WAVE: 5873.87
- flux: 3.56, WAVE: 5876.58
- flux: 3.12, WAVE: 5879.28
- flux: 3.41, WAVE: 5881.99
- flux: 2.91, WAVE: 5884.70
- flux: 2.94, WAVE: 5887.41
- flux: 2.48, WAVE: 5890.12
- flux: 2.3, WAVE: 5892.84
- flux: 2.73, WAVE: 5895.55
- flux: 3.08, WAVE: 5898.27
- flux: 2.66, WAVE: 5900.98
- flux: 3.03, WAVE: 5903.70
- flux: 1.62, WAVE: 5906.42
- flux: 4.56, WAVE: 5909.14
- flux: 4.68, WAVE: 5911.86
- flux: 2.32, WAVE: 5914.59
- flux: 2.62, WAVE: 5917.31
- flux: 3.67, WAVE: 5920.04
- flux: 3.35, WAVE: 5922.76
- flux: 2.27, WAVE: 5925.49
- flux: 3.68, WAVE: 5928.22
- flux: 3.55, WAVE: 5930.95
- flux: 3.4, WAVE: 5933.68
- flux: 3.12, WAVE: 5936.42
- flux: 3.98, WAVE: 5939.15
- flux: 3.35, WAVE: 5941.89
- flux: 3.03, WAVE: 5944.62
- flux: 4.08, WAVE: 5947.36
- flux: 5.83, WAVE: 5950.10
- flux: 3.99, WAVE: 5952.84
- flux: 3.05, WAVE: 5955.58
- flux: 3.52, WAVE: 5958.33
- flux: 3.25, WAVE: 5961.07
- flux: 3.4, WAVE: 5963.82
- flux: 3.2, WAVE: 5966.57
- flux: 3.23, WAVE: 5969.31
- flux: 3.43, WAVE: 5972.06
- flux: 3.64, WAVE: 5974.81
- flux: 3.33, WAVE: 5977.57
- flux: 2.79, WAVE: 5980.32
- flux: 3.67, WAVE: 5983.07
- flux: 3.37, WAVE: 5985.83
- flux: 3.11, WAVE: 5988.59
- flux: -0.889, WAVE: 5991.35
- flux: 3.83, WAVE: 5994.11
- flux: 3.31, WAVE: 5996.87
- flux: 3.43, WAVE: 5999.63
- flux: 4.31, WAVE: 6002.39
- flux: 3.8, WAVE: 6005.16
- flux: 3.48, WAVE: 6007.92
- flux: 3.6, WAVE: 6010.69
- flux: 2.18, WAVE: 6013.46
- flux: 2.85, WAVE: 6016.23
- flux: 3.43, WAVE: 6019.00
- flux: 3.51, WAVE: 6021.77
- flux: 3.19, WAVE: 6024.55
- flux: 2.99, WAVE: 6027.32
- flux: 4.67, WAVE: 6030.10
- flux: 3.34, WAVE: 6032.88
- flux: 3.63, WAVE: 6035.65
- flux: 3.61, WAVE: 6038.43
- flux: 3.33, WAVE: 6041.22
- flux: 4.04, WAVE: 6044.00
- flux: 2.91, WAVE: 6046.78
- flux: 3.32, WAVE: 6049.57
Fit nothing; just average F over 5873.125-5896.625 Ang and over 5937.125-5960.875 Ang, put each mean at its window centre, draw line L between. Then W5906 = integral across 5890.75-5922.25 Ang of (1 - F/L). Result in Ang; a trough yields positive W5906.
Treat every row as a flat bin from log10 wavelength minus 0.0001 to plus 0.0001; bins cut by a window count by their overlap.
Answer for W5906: 2.31 Ang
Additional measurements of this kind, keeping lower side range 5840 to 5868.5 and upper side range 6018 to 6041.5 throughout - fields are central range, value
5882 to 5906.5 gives 4.9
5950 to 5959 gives -1.1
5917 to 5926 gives 0.9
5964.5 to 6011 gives 3.8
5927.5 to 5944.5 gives -0.1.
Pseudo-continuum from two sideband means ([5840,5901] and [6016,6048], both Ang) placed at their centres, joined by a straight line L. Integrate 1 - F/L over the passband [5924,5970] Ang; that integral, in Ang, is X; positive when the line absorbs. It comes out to -2.7 Ang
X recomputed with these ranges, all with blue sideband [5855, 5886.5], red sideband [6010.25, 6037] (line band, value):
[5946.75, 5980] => -2.8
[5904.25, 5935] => 1.0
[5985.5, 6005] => 2.2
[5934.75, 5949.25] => -1.1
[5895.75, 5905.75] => 1.6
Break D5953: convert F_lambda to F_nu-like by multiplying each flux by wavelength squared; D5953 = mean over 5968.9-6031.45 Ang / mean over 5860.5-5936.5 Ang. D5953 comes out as 1.06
